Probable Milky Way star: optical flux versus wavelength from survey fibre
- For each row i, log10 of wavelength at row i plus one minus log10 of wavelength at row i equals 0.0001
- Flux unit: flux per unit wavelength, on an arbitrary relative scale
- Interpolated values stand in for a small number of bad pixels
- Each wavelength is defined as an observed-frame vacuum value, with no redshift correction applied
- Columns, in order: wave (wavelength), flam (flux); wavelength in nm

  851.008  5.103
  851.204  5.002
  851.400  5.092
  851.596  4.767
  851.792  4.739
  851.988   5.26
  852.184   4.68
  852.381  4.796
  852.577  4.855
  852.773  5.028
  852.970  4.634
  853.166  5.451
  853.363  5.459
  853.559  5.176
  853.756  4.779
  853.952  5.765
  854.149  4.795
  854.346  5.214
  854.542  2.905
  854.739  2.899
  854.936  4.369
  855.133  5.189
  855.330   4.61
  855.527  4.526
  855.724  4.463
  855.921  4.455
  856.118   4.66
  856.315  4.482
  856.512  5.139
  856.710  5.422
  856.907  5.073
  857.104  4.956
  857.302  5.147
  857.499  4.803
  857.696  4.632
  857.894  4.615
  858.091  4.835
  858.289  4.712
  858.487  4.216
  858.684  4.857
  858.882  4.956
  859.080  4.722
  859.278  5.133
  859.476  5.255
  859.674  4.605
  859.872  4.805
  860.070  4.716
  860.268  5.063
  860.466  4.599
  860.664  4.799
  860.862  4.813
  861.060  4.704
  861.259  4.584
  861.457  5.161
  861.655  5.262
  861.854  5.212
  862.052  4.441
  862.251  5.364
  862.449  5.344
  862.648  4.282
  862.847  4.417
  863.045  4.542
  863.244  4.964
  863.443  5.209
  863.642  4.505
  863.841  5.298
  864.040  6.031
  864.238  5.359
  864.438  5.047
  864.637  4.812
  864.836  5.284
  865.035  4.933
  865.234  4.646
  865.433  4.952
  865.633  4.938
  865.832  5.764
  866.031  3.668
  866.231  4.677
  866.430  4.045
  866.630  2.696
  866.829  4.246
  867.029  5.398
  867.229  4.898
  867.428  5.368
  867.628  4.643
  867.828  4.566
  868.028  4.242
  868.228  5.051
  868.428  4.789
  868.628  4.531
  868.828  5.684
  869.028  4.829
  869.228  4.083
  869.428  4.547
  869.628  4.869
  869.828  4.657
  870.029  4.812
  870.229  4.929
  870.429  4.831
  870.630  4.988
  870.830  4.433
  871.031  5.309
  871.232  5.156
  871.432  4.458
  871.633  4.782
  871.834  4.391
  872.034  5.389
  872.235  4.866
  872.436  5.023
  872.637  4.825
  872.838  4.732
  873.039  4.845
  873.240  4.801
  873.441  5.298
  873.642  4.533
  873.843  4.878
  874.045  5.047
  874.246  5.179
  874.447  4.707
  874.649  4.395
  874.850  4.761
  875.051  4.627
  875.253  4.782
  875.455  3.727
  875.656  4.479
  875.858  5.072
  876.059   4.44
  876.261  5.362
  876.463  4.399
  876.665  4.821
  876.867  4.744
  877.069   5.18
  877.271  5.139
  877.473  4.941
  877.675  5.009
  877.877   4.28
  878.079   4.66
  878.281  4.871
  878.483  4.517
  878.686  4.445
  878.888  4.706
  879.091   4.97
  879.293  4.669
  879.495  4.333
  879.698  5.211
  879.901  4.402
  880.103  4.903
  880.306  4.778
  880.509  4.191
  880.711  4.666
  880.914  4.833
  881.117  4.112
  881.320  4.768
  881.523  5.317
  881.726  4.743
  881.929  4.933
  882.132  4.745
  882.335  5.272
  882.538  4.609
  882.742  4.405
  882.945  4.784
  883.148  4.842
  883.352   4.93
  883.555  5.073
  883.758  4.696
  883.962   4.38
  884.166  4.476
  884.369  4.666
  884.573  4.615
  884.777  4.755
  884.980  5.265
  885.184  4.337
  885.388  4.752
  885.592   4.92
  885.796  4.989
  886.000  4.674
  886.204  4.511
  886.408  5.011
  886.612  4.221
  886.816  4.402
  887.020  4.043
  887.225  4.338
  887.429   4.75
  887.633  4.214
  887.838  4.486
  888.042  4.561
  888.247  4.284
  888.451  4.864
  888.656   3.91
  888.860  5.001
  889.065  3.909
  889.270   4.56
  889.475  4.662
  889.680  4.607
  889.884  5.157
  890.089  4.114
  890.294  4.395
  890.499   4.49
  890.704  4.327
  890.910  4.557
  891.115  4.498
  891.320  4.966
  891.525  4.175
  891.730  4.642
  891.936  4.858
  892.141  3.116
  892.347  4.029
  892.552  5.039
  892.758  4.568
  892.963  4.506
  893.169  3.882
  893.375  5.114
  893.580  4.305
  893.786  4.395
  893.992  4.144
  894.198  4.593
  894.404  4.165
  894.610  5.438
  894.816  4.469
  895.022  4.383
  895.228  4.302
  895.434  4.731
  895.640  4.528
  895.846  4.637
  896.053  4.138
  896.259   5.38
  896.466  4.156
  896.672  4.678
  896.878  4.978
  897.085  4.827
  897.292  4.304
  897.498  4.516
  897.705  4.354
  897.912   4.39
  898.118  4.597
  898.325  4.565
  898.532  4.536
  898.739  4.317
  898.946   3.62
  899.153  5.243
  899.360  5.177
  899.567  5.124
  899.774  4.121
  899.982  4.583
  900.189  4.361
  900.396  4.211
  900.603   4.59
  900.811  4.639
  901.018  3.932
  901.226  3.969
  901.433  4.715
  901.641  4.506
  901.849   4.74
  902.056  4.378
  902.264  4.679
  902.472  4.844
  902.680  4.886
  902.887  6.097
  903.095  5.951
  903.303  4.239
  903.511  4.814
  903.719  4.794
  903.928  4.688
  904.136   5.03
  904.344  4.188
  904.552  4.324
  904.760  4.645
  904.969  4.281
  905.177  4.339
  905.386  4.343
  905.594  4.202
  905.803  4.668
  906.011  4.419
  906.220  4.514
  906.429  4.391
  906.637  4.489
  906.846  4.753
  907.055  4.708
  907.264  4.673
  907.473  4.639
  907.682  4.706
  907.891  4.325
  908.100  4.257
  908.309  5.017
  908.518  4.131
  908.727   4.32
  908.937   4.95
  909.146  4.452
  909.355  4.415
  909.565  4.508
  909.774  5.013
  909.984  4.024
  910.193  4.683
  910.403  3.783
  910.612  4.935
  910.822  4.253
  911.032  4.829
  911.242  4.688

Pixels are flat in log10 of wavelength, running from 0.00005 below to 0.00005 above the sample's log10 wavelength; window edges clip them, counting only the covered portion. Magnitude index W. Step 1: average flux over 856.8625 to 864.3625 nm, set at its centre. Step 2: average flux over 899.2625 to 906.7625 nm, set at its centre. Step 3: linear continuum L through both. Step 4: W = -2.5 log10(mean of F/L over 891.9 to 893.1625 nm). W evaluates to 0.09 mag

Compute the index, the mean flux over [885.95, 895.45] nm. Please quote 4.47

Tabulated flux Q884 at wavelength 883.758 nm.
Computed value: 4.696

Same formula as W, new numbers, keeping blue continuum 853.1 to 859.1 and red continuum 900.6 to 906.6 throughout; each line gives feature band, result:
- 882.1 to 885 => -0.02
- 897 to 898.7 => 0.03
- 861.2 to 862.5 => -0.07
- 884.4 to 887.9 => 0.01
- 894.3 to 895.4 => 0.02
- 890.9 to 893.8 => 0.05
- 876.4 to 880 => -0.01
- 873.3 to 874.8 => -0.04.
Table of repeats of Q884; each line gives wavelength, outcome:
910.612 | 4.935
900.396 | 4.211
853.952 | 5.765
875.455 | 3.727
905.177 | 4.339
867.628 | 4.643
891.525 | 4.175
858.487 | 4.216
